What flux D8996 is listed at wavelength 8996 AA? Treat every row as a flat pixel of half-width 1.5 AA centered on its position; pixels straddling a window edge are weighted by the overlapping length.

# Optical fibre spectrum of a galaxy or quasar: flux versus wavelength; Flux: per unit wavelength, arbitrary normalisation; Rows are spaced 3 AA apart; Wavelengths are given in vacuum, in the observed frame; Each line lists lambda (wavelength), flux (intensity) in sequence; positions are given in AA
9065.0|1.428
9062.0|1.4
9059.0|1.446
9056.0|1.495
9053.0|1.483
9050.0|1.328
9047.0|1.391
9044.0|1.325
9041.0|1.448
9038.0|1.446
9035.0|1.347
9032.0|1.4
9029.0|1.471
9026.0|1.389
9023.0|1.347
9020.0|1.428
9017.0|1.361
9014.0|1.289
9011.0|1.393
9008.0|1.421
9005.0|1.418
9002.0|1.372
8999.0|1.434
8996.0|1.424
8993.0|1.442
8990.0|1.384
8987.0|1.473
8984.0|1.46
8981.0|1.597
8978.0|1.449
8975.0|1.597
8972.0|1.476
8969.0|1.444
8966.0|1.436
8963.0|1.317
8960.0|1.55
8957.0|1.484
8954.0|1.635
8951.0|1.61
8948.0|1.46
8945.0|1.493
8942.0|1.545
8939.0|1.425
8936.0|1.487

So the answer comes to 1.424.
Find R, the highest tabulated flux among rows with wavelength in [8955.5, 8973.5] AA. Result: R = 1.55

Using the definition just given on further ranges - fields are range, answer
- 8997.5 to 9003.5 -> 1.434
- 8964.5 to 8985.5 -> 1.597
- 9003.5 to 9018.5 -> 1.421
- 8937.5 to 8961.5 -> 1.635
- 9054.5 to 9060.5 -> 1.495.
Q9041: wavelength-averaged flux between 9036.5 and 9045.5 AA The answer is 1.41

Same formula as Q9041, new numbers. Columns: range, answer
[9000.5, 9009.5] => 1.4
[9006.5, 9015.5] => 1.37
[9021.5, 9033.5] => 1.4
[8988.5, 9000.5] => 1.42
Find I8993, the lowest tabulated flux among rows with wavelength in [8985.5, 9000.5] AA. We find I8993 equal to 1.384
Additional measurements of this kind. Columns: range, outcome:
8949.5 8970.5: 1.317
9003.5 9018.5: 1.289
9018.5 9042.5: 1.347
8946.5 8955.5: 1.46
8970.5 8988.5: 1.449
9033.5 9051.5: 1.325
